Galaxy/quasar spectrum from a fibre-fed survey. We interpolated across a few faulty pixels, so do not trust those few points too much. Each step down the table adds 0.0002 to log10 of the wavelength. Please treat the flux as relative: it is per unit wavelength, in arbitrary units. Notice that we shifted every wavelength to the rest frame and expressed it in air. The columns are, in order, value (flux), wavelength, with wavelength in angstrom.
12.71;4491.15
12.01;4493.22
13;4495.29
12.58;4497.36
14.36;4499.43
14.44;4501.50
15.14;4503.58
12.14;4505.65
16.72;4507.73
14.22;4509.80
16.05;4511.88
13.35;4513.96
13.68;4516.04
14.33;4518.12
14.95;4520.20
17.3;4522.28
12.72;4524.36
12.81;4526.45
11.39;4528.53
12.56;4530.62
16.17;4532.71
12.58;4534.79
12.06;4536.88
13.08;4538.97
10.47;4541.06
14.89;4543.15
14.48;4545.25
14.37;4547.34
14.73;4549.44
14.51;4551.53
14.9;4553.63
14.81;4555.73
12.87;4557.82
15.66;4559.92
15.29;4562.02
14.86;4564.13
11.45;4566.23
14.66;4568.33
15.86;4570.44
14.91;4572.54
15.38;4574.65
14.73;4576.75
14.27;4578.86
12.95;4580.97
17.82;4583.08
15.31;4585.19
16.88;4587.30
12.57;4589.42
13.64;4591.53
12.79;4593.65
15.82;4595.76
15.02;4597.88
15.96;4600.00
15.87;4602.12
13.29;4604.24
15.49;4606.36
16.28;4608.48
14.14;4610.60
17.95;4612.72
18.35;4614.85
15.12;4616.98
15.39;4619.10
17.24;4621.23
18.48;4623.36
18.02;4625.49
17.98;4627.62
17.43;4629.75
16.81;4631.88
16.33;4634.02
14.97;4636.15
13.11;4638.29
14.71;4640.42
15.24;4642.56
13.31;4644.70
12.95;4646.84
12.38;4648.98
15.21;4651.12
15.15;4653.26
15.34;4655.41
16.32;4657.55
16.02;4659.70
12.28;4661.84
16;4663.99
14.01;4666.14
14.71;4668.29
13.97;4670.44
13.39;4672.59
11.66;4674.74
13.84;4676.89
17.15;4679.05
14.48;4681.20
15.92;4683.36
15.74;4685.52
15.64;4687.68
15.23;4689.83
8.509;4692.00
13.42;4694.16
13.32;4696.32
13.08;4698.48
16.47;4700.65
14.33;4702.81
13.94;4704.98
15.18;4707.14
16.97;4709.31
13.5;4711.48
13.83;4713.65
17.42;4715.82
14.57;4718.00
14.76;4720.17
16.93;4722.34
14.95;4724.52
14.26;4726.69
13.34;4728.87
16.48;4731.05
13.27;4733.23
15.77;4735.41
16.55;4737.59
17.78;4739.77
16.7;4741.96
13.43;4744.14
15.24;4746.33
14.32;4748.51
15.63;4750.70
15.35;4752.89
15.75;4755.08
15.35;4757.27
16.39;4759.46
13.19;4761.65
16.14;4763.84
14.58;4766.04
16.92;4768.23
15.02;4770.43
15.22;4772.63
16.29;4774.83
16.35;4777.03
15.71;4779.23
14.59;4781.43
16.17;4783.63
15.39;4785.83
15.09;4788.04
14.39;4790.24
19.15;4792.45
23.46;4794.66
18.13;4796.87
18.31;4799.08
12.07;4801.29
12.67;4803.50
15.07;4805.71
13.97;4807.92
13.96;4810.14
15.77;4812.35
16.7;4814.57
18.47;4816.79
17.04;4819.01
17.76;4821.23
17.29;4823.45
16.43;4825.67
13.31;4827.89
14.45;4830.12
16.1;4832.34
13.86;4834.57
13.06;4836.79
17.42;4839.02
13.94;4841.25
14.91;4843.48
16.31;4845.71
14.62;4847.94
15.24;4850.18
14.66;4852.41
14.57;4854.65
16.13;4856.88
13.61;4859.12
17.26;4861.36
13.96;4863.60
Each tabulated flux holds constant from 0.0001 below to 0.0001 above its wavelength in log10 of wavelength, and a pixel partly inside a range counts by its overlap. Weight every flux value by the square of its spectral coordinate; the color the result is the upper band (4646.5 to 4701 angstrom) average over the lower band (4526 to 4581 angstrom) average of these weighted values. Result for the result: 1.08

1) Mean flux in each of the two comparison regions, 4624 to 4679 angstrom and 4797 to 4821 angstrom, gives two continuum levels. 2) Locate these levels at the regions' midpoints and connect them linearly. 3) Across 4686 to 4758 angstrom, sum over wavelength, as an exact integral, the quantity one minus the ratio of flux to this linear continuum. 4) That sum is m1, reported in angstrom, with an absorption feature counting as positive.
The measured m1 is 1.56 angstrom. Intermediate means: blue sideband 14.9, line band 14.9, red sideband 15.6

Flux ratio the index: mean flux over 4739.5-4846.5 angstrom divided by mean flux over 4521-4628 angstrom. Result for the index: 1.06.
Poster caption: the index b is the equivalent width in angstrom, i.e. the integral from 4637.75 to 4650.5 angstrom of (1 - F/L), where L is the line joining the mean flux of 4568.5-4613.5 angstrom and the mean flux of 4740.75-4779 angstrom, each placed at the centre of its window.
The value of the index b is 1.25 angstrom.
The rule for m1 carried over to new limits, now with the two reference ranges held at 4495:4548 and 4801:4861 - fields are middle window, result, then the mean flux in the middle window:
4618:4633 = -3.2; 17.3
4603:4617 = -1.6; 15.9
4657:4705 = 0.8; 14.3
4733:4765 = -1.3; 15.4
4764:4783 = -0.8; 15.6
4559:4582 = -0.8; 14.5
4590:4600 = -0.2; 14.4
